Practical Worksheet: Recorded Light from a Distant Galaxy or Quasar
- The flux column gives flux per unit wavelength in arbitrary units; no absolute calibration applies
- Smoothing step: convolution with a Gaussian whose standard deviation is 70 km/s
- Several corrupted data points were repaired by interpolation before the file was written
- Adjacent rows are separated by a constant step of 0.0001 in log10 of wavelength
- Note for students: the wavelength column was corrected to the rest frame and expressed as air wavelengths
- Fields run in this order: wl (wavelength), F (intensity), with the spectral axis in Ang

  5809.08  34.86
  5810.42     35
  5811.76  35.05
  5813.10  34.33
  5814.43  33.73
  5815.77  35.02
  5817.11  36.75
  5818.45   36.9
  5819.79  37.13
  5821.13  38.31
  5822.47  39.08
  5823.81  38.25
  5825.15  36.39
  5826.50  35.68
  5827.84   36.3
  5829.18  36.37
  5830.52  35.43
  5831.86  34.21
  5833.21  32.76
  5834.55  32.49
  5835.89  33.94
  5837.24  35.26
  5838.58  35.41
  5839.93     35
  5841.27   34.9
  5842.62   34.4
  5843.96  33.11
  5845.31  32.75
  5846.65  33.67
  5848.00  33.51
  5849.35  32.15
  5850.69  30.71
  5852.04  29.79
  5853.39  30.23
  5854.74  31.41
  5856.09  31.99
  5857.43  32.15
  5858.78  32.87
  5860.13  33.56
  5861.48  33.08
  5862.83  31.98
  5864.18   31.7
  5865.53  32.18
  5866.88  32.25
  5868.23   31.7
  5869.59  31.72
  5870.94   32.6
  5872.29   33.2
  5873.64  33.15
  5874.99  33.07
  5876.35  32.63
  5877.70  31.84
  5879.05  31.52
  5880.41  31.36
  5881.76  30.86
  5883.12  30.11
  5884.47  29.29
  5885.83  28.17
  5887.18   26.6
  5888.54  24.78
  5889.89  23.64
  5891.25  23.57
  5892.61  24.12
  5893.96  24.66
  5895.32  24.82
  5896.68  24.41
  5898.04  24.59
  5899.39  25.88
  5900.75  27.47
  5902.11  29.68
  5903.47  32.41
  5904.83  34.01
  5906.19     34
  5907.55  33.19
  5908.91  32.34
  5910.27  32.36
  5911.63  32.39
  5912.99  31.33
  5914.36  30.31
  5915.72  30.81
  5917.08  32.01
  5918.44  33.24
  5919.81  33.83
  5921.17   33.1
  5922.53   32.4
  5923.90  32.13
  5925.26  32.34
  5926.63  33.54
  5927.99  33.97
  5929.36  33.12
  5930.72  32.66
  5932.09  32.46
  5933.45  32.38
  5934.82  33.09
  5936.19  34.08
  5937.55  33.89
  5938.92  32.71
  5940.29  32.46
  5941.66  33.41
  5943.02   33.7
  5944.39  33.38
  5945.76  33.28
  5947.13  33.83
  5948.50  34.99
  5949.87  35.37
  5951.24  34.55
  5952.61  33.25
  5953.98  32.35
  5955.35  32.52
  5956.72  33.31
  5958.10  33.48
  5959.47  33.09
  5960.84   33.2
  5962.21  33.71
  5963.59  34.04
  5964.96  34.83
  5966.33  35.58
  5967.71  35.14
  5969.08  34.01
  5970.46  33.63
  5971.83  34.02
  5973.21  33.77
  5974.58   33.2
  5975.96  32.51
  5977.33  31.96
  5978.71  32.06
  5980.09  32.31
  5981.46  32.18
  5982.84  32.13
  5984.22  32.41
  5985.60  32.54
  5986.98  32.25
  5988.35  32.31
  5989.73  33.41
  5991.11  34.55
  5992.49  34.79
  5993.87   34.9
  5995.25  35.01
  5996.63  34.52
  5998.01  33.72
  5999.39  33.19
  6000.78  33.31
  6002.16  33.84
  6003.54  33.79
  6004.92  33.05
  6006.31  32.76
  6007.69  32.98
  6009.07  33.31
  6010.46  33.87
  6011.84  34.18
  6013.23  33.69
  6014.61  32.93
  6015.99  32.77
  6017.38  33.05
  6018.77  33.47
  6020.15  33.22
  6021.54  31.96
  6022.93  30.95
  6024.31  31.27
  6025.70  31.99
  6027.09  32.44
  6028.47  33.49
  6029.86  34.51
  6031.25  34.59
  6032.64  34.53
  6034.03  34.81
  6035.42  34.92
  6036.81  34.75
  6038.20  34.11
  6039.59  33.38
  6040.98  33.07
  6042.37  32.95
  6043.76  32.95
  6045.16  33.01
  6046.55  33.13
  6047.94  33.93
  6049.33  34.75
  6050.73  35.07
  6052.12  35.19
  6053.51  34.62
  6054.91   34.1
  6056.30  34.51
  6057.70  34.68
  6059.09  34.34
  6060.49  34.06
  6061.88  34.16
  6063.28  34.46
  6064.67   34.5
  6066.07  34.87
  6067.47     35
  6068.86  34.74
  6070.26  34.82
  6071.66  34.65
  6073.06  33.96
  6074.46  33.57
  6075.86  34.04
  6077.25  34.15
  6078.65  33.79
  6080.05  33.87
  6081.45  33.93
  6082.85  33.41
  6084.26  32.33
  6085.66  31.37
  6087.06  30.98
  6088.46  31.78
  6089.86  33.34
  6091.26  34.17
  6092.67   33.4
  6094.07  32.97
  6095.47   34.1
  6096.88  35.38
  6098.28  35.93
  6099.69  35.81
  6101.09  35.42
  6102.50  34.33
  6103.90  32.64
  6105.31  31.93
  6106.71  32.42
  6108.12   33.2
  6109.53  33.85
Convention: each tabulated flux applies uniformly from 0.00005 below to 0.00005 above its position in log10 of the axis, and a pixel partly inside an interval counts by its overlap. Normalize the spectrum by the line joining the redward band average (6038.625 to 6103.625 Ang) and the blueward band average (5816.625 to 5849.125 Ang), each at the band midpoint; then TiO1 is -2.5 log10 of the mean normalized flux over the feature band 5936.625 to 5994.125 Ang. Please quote 0.04 mag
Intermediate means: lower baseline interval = 35.3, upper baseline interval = 34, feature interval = 33.4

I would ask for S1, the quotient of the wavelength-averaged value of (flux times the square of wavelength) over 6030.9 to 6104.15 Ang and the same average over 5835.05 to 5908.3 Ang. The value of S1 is 1.2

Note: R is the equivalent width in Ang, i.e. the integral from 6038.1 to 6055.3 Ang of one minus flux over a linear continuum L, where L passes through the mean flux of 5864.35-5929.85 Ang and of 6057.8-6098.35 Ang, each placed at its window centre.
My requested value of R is -0.3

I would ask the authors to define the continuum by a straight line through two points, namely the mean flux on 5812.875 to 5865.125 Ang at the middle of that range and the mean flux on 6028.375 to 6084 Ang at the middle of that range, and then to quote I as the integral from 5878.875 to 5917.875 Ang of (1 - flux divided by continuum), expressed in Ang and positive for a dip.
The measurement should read 5.9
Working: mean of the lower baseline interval 34.2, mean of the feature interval 29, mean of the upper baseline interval 34.2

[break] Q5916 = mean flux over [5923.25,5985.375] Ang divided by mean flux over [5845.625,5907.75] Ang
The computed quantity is 1.10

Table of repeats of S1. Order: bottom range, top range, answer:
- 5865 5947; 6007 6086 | 1.14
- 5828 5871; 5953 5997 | 1.06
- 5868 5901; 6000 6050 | 1.22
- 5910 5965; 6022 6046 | 1.04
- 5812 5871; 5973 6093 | 1.05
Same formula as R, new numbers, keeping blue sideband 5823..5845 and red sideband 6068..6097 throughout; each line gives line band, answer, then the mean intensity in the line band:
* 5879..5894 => 3.2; 27.3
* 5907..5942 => 1.8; 32.7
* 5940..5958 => 0.4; 33.6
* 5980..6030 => 1.2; 33.2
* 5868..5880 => 0.8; 32.4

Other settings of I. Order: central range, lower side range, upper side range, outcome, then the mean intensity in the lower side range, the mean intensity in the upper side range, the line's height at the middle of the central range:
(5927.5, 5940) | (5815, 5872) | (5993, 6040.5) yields 0.22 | 33.9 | 33.5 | 33.7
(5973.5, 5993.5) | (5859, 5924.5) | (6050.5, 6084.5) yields -0.23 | 30.4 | 34.3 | 32.4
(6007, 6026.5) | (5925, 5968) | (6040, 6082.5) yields 0.63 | 33.5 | 34.2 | 33.9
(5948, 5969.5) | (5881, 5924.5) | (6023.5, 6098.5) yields -2.04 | 29.5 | 33.9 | 31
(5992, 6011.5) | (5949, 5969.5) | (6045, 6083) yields 0.16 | 33.9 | 34.3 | 34.1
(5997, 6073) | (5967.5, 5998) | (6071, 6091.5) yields -1.03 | 33.3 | 33.3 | 33.3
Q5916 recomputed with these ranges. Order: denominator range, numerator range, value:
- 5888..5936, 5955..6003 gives 1.10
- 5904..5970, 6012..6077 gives 1.02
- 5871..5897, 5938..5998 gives 1.17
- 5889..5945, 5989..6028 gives 1.08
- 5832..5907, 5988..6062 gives 1.09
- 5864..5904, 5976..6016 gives 1.14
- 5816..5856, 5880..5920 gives 0.84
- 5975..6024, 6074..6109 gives 1.01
